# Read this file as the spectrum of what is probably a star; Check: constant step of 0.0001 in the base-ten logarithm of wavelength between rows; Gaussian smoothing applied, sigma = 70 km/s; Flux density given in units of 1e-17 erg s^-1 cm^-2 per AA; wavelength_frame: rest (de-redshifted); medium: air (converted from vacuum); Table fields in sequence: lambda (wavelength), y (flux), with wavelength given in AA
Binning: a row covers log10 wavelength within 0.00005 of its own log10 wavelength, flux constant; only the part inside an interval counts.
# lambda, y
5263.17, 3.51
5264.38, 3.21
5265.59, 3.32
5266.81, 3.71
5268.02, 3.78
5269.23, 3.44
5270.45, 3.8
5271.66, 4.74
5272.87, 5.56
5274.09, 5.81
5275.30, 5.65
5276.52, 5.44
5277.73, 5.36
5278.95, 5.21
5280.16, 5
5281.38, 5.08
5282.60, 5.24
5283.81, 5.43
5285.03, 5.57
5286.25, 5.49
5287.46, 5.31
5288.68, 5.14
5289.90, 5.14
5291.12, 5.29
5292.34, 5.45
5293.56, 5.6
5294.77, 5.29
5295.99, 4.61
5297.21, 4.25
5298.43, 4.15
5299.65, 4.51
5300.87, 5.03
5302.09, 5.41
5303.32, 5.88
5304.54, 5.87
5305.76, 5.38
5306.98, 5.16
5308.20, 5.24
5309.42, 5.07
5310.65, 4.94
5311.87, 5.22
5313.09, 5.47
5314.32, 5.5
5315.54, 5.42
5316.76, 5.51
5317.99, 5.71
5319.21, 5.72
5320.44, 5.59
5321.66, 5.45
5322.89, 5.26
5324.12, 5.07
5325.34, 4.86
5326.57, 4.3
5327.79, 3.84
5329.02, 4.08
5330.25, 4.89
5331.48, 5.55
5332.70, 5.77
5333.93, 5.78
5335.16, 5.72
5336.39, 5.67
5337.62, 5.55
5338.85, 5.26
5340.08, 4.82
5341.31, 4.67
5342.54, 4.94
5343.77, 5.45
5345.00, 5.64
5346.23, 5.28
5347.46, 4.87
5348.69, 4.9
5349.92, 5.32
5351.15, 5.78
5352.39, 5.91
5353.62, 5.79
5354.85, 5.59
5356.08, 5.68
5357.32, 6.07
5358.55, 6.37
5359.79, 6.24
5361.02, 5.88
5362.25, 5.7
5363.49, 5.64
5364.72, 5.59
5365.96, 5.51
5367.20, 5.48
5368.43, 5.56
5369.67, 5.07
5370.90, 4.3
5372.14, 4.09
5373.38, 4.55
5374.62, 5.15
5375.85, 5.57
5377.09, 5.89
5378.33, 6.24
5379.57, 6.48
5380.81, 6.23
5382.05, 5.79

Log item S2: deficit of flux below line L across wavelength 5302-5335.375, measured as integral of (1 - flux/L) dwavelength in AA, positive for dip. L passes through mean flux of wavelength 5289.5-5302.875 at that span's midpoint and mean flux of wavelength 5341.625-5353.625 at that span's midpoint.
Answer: -0.8 AA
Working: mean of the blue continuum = 4.98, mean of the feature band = 5.27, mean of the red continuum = 5.35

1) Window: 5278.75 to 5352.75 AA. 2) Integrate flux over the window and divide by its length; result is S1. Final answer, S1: 5.22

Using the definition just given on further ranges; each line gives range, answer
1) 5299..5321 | 5.36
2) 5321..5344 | 5.1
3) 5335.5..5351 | 5.23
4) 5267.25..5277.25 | 4.77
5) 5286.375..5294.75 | 5.33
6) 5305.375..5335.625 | 5.22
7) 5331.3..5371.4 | 5.5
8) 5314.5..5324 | 5.5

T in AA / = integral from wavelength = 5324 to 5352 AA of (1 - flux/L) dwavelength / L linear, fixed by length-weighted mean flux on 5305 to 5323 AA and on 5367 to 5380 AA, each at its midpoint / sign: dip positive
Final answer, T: 1.1 AA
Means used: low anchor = 5.38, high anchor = 5.29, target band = 5.14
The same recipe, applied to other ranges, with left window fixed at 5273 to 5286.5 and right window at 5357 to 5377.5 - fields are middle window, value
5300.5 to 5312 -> 0.2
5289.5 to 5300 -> 0.9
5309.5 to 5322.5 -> -0.1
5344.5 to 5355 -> 0.0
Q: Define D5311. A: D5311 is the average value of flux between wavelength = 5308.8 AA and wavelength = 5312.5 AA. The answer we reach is 5.08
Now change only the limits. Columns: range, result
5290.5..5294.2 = 5.45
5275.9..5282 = 5.21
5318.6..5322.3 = 5.58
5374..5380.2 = 5.87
